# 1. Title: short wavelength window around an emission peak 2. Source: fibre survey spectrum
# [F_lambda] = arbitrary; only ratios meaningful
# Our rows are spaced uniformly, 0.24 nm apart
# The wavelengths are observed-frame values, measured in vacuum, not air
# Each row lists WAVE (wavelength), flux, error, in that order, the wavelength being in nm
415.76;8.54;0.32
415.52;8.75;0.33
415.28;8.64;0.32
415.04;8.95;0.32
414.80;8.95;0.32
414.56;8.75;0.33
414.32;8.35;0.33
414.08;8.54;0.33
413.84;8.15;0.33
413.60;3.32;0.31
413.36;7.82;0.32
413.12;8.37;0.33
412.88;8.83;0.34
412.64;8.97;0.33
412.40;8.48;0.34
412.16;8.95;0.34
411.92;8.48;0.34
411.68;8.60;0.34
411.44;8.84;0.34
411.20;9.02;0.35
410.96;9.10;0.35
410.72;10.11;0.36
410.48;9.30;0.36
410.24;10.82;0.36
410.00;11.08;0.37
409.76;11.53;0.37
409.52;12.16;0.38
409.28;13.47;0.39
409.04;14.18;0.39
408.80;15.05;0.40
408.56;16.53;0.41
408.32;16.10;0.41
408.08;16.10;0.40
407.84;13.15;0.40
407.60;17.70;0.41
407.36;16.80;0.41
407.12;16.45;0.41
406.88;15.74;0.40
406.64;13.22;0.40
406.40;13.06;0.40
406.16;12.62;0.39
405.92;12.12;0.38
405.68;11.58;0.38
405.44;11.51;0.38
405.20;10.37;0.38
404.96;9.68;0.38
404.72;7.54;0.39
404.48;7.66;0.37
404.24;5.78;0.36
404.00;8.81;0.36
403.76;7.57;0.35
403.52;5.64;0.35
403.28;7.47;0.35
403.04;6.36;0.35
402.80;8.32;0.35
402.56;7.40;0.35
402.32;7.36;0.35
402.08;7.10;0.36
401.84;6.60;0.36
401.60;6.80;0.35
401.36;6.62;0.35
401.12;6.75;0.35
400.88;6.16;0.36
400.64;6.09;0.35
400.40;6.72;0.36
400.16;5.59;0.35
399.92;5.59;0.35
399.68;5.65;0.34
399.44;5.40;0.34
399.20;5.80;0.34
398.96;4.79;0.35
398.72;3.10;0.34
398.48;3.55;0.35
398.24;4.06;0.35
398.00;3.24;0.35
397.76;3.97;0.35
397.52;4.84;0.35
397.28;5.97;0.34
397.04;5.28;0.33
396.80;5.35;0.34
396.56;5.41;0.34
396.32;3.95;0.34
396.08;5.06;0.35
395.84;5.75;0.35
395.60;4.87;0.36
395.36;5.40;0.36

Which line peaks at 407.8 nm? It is Lyman alpha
